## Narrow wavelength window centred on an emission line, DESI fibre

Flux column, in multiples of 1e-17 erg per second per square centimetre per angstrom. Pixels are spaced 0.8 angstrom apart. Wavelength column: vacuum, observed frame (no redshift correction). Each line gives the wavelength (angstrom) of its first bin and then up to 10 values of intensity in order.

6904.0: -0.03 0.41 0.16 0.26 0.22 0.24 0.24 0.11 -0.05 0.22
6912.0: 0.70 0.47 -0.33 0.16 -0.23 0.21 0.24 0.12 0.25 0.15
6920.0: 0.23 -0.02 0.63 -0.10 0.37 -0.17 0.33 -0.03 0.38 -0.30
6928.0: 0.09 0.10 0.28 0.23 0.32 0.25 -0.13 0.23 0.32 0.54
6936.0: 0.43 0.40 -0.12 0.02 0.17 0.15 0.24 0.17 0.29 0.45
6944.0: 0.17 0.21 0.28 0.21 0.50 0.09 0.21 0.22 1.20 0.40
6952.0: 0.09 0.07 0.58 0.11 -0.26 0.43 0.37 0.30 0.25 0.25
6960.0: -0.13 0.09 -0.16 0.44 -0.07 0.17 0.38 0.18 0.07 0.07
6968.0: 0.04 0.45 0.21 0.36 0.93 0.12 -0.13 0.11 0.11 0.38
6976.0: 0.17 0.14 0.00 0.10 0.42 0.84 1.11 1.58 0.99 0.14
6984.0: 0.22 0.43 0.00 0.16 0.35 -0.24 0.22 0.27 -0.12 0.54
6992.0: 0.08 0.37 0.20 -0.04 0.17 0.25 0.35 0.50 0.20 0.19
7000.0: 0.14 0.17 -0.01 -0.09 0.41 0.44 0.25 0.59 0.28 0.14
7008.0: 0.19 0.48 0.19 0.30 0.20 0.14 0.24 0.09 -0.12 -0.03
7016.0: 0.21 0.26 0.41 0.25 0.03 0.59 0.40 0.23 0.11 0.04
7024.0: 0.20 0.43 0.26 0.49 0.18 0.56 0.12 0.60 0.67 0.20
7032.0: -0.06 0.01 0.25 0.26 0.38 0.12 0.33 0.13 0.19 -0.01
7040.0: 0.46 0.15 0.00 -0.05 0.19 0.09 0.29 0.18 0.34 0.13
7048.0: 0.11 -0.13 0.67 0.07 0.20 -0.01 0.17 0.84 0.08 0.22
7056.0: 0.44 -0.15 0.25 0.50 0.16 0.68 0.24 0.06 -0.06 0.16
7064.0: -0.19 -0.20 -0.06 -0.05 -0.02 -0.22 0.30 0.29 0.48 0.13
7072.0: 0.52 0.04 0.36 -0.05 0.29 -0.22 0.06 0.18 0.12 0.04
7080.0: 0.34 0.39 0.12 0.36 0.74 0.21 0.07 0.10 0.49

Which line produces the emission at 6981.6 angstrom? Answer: H-beta 4861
